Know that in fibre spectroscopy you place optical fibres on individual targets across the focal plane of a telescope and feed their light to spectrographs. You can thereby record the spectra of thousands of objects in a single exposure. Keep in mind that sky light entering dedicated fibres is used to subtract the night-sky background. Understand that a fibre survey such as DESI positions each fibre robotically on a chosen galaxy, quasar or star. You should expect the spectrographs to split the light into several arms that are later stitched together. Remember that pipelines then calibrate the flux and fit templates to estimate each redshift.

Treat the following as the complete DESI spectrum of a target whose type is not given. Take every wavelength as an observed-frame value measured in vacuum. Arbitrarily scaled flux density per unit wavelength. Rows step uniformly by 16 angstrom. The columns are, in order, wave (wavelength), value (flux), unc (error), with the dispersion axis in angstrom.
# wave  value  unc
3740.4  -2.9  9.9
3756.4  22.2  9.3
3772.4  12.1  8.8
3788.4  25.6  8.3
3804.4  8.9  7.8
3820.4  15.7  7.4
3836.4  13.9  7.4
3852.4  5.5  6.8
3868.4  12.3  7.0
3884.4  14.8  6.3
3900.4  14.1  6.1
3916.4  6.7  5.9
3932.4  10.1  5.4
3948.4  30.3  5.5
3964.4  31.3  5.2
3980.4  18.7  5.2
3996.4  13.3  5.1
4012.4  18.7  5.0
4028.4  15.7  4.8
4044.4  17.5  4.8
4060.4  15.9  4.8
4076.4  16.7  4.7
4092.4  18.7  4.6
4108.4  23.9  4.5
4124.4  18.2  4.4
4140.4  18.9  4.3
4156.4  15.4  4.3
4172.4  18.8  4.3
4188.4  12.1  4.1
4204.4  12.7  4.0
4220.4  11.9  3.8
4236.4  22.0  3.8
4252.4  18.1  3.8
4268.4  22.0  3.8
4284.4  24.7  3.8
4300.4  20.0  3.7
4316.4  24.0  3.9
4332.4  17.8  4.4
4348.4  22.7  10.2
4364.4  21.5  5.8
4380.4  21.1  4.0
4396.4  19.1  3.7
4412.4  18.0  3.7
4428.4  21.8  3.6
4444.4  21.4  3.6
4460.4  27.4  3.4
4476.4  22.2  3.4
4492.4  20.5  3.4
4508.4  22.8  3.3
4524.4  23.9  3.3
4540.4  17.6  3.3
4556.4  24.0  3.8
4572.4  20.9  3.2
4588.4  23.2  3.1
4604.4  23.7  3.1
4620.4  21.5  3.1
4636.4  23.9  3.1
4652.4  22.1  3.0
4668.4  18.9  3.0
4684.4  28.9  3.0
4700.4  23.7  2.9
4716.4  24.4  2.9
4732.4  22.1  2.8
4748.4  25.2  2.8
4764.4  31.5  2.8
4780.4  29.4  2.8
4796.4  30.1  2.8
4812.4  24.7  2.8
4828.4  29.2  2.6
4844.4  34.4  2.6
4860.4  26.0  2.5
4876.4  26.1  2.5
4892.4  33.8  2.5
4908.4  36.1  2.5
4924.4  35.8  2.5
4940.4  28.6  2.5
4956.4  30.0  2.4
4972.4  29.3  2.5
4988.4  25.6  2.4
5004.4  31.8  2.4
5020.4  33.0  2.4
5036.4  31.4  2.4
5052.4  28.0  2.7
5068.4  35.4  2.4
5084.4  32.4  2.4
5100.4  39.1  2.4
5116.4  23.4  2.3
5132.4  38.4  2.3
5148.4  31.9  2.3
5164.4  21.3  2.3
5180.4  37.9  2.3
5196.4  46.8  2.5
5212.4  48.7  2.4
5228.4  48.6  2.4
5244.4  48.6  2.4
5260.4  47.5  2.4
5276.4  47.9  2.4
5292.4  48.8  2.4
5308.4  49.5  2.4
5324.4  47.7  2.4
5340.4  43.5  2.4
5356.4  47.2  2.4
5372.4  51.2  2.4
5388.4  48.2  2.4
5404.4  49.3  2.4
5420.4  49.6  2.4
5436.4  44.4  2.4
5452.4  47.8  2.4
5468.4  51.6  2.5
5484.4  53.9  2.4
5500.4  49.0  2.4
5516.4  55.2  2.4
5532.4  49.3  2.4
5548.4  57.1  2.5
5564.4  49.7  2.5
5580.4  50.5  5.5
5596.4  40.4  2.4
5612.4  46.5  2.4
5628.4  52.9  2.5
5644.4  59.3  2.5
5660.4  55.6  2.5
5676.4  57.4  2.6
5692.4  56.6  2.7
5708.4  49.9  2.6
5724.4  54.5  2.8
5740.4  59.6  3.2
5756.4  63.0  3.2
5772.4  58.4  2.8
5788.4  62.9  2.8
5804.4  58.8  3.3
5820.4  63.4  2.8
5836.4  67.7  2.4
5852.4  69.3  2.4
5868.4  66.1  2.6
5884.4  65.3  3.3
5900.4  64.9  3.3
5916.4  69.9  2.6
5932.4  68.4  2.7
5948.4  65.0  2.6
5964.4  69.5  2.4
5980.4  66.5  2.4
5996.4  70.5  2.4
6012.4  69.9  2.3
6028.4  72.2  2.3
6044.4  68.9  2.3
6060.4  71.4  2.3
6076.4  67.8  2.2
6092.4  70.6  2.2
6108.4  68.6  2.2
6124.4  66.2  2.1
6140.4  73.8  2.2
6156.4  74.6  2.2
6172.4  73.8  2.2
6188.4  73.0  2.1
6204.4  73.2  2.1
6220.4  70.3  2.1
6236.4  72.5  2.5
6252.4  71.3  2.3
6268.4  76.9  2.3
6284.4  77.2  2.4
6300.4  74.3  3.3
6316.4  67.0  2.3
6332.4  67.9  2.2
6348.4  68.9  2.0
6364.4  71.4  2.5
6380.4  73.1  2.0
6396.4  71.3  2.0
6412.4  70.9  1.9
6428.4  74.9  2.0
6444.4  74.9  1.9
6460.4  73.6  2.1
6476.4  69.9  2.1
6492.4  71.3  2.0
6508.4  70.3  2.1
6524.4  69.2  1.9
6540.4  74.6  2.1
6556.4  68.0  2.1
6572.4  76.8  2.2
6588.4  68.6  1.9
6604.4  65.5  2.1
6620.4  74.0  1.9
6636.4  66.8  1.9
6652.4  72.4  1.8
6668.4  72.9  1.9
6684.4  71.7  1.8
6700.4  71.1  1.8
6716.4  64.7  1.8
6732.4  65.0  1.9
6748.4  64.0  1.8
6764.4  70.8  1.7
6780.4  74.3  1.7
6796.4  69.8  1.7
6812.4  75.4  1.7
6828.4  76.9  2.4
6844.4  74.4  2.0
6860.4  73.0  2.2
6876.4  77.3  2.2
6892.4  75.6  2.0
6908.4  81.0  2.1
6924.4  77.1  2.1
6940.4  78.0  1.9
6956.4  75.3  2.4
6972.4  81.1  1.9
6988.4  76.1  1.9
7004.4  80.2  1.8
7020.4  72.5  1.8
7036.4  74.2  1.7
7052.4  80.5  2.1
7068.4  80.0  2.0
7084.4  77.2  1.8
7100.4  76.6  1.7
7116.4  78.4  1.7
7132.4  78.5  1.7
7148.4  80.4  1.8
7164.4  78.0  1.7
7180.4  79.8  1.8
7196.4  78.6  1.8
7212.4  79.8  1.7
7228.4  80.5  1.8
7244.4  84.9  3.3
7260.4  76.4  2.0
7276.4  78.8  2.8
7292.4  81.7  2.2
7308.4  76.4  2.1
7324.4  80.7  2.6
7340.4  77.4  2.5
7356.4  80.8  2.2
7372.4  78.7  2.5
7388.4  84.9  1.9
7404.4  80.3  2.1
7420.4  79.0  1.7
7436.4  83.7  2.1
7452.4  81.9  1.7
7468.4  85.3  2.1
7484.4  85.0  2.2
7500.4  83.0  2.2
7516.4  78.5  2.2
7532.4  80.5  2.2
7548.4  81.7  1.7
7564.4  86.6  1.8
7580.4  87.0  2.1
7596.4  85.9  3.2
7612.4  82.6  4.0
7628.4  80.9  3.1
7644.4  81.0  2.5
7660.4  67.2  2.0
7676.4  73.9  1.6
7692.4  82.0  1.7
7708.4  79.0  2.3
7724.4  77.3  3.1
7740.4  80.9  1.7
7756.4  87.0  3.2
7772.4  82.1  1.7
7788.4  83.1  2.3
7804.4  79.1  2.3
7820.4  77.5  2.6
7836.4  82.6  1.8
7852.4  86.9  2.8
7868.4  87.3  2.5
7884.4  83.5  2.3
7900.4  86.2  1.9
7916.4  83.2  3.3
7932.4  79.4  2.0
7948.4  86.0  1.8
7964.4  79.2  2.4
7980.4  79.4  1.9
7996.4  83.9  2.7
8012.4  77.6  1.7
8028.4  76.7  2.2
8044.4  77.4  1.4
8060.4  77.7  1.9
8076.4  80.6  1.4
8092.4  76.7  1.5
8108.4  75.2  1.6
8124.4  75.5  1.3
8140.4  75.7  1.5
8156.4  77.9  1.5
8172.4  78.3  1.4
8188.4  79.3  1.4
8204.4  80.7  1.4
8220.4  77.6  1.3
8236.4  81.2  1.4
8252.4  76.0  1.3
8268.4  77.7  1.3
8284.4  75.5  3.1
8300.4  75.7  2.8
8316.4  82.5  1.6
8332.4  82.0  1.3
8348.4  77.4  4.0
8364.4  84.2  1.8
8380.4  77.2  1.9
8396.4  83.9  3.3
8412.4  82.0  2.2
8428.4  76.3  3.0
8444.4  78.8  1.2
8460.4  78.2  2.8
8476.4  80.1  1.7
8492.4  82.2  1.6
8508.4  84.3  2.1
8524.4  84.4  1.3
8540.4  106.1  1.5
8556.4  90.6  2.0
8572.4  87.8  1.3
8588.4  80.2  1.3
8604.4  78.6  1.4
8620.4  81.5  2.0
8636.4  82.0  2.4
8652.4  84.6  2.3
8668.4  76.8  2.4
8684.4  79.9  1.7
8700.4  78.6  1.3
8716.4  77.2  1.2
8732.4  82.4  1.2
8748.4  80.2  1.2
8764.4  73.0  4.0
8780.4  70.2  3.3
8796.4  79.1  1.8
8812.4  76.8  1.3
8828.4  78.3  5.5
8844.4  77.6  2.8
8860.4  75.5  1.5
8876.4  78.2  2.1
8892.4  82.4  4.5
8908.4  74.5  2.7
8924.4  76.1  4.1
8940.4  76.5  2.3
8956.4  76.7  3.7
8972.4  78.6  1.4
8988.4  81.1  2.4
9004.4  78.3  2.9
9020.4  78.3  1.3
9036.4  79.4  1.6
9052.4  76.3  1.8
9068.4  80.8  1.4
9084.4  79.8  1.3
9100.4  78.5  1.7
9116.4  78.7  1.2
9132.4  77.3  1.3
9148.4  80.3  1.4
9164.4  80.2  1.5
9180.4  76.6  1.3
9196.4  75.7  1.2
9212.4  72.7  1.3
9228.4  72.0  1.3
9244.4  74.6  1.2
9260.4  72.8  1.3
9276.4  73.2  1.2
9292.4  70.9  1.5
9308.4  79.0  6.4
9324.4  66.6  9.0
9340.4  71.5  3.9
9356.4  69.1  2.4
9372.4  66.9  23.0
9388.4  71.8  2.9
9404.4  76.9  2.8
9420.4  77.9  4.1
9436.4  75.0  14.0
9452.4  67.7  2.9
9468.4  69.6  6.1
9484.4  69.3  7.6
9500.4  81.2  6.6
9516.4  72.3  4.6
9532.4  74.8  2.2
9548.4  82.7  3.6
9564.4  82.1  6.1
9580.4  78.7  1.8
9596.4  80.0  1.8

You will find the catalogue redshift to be 0.30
